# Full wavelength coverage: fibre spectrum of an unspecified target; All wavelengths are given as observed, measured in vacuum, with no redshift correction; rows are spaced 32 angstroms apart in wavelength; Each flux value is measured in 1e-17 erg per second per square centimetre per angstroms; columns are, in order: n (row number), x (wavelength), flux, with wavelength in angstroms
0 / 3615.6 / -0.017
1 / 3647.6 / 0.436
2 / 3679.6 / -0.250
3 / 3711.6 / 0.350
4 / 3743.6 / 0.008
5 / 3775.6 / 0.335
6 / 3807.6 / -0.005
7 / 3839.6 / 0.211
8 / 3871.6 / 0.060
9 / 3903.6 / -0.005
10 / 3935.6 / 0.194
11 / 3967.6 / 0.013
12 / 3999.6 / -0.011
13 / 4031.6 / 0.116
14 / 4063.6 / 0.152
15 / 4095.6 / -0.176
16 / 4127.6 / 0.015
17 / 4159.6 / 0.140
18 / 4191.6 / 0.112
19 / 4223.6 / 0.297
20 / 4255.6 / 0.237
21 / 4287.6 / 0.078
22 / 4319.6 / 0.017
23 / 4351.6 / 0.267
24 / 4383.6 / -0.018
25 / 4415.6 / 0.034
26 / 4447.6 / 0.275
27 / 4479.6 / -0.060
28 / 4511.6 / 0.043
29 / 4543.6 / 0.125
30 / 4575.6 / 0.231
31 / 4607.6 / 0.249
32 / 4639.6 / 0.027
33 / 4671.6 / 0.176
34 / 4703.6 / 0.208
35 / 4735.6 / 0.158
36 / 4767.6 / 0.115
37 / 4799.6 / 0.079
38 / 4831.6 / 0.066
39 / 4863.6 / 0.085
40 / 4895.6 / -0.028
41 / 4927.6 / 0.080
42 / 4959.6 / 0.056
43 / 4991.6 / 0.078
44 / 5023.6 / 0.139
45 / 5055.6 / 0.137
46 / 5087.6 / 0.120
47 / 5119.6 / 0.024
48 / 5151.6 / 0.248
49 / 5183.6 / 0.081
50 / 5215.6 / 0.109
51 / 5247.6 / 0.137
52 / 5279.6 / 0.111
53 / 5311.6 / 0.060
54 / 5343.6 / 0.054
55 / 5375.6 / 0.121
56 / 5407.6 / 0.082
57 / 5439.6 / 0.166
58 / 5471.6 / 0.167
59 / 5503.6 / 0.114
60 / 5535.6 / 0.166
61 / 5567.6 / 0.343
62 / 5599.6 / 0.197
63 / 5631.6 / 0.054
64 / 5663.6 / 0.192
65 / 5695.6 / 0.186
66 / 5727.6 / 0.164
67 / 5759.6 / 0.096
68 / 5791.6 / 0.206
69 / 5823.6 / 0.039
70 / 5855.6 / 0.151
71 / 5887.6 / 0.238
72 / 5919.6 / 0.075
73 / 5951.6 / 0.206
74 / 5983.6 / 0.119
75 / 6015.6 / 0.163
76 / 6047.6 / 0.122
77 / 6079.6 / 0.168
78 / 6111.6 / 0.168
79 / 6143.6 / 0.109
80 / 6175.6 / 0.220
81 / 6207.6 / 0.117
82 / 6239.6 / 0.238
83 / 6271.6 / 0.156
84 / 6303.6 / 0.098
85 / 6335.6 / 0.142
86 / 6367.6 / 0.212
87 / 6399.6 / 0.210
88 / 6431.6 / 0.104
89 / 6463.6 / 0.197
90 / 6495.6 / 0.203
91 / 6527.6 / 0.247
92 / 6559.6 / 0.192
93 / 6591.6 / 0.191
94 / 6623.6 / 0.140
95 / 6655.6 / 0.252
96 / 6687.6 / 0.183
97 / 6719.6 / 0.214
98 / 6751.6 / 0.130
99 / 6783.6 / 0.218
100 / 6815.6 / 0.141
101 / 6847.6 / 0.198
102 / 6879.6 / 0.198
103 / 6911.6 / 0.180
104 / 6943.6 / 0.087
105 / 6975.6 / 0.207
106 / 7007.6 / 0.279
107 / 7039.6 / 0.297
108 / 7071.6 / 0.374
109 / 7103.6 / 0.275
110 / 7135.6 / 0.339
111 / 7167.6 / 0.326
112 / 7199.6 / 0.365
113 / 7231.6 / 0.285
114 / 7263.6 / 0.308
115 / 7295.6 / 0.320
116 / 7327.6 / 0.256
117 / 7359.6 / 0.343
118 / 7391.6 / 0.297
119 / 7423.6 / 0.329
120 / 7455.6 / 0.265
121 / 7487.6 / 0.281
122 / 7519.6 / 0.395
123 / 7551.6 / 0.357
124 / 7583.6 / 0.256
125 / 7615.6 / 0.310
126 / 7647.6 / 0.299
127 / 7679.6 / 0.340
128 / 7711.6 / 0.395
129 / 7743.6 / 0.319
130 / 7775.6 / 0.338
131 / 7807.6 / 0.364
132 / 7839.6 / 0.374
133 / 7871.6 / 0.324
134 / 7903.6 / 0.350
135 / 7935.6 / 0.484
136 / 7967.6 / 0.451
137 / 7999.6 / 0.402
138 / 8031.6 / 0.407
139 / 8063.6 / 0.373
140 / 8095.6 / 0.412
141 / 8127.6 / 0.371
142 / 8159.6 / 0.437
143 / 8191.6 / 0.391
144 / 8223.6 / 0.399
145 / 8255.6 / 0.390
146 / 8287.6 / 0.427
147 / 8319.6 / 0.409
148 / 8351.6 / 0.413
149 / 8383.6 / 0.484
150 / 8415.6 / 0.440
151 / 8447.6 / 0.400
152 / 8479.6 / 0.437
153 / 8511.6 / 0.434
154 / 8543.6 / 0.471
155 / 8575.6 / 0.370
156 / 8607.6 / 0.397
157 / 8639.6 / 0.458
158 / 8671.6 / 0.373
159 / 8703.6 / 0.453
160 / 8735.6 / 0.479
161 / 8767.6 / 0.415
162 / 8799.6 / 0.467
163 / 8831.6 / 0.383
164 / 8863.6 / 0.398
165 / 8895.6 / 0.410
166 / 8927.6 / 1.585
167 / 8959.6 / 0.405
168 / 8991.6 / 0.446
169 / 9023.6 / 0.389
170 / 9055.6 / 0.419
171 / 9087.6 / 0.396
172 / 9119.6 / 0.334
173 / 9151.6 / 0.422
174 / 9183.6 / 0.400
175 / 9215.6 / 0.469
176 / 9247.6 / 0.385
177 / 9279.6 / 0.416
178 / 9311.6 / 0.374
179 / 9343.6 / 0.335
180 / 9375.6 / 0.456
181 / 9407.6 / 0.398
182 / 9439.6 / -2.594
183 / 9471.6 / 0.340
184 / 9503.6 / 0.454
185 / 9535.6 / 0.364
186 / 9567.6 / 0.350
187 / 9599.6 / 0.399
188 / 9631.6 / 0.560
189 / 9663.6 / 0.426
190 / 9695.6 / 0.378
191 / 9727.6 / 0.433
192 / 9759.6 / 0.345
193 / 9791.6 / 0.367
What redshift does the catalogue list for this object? 0.76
